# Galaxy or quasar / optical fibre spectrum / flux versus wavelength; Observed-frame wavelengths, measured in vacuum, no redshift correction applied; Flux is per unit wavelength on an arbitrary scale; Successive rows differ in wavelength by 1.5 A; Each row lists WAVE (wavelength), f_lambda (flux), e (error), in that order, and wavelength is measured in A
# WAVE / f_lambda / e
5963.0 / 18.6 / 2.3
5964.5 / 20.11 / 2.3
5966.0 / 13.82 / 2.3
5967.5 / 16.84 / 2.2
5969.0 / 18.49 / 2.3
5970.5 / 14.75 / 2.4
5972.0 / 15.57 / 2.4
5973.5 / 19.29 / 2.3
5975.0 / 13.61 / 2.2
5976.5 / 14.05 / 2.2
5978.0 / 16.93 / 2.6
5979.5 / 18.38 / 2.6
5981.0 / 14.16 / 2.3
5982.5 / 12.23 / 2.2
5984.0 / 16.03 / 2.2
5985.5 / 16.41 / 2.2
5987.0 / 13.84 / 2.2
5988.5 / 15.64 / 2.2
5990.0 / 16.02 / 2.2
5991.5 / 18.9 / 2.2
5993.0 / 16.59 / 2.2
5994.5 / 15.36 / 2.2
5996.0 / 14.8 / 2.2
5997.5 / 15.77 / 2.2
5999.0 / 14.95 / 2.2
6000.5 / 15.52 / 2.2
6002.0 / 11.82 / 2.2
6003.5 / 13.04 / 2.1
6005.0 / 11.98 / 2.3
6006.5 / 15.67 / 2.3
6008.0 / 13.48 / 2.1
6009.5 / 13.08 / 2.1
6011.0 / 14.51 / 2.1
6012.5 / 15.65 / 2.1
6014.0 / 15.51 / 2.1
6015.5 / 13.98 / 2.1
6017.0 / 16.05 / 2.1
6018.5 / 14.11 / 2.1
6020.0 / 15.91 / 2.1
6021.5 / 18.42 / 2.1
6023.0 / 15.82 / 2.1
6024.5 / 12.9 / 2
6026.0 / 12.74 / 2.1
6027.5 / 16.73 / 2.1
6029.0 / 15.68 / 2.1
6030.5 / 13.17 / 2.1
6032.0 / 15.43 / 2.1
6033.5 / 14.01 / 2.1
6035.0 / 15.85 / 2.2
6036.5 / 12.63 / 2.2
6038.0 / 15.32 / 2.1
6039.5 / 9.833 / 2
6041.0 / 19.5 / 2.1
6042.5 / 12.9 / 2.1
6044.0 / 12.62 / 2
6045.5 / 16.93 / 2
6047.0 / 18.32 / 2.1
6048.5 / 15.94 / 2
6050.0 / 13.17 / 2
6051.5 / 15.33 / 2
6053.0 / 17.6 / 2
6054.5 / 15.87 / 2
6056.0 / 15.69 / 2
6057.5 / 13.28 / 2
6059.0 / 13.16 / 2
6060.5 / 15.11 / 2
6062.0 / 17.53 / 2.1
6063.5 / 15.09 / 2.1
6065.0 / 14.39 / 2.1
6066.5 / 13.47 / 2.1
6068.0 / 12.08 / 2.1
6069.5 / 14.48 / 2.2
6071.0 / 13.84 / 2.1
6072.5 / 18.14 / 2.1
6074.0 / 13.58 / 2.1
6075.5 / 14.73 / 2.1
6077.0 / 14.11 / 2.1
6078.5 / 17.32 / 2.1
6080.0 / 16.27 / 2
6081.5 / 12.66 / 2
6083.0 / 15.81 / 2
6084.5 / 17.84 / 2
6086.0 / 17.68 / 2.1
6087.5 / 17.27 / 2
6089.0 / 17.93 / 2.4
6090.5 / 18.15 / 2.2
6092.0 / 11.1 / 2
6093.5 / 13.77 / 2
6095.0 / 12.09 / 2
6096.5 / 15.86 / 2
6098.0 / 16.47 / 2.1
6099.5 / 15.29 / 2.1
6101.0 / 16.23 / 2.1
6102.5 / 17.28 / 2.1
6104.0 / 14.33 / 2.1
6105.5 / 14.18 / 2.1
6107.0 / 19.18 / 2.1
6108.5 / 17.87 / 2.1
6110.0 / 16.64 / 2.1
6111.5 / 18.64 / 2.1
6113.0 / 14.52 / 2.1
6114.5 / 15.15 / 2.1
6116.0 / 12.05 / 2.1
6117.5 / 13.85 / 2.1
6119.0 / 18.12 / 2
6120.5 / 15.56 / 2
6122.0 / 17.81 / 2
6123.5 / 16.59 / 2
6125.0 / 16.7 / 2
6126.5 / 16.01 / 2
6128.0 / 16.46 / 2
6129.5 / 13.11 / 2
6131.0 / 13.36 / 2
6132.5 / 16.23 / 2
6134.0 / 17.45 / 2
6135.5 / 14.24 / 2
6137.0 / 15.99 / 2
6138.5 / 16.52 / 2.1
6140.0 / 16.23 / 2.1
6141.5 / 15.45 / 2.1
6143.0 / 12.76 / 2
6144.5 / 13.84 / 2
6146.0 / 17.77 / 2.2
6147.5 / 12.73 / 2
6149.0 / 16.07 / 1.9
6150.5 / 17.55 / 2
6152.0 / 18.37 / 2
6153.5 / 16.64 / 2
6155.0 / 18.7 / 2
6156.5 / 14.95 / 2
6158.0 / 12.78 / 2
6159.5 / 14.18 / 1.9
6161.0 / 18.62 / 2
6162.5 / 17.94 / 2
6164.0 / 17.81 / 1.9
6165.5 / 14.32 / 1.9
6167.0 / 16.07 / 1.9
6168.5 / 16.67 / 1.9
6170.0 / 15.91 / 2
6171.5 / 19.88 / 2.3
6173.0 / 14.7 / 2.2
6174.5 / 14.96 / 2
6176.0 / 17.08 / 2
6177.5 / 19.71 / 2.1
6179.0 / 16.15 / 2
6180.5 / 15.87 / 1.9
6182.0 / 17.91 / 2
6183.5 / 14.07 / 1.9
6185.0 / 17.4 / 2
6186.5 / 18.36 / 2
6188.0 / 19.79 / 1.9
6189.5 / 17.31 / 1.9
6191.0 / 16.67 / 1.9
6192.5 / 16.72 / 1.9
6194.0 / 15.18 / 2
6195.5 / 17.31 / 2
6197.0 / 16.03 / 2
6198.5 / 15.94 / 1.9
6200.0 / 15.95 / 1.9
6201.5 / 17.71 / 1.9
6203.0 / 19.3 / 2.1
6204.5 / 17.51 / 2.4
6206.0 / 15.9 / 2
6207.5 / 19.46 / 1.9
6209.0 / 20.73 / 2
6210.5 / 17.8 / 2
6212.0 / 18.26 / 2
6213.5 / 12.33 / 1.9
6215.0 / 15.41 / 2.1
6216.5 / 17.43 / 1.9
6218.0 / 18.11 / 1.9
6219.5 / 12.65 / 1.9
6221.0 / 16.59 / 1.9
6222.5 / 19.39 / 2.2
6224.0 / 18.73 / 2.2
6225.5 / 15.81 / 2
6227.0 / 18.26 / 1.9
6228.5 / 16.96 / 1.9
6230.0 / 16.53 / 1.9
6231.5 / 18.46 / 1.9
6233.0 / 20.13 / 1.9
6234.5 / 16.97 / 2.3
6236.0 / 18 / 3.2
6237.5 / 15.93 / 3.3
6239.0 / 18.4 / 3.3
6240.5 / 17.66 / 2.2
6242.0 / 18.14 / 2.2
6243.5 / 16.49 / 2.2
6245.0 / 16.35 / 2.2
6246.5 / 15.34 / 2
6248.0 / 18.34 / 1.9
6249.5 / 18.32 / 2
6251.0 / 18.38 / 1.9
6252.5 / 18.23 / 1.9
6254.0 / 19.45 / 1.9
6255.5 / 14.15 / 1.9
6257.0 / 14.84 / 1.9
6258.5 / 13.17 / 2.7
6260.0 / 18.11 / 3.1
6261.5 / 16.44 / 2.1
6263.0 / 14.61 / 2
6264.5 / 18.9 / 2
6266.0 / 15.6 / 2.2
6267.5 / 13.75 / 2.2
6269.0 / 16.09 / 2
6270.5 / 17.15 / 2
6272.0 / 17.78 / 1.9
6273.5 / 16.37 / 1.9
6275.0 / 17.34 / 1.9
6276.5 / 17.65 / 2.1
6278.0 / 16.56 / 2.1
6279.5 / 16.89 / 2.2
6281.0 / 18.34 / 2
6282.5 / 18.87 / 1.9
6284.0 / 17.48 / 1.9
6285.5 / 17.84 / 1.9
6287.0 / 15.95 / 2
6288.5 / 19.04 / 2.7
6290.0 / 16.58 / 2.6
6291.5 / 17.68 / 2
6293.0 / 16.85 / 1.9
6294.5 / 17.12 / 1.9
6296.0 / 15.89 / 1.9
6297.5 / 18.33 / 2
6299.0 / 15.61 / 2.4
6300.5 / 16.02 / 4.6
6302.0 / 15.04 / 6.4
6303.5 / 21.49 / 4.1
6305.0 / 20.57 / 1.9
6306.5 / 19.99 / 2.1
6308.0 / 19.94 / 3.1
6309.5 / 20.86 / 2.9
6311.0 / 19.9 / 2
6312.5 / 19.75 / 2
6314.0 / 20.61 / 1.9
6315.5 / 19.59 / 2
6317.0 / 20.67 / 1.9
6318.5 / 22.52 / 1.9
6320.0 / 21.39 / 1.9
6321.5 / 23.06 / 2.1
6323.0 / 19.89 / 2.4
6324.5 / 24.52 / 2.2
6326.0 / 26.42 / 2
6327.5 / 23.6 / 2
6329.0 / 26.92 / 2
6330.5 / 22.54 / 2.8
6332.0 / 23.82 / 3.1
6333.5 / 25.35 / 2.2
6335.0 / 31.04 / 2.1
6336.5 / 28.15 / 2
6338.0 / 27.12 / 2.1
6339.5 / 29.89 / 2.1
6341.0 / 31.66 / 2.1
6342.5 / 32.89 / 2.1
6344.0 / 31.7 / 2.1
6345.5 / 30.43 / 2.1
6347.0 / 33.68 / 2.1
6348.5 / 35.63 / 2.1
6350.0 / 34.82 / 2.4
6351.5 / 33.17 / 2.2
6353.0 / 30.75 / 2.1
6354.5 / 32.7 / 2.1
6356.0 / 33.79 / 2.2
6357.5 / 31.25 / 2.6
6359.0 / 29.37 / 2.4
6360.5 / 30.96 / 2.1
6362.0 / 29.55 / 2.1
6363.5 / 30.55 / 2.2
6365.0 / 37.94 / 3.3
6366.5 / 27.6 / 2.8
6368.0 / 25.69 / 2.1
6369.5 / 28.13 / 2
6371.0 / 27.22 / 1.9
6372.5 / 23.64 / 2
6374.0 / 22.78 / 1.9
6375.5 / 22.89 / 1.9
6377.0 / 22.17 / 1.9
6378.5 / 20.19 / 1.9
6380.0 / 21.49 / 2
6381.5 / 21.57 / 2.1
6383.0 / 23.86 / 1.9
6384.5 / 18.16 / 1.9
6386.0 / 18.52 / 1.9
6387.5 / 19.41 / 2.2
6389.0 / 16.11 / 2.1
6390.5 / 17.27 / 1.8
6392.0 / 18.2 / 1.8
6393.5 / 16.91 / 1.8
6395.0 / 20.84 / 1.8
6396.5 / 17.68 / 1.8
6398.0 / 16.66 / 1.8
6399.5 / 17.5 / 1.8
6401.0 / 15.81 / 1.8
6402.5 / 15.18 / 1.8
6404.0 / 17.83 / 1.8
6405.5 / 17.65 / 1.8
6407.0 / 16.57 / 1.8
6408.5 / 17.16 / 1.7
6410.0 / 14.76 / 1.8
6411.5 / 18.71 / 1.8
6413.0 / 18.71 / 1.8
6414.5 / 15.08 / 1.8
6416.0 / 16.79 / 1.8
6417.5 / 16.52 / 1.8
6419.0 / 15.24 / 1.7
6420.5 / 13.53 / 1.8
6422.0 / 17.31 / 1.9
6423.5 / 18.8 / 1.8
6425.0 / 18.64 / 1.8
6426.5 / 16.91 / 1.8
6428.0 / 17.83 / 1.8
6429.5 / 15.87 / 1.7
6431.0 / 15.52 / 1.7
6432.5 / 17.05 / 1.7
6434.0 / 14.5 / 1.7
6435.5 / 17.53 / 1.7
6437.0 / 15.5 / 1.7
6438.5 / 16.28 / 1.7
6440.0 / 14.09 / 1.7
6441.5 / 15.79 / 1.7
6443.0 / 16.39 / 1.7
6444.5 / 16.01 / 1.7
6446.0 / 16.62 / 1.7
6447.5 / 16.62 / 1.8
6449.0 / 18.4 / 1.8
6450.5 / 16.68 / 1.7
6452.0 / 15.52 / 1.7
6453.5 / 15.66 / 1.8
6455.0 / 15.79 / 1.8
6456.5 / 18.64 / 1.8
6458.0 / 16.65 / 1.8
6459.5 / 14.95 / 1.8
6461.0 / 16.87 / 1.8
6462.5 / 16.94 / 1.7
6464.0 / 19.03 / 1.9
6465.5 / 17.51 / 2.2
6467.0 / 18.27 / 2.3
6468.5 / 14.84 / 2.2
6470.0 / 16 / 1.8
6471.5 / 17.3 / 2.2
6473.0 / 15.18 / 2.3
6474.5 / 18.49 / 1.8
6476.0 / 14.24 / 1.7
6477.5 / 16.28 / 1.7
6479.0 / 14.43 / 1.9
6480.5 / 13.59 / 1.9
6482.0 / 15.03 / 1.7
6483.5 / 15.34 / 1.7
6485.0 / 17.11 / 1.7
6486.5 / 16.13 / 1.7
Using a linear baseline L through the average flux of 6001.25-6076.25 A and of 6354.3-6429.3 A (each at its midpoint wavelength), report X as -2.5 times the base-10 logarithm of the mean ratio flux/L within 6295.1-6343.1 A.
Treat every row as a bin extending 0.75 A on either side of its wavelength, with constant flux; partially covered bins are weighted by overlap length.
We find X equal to -0.14 mag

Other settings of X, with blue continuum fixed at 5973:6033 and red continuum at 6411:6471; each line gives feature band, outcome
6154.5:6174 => -0.05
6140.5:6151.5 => 0.02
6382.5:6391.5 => -0.14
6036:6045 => 0.10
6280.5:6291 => -0.11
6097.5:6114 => -0.07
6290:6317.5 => -0.15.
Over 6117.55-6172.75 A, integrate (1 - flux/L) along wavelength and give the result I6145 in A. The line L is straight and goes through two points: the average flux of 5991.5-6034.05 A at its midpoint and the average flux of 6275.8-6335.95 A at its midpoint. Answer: 3.7 A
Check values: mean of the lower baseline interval 14.8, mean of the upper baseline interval 20.1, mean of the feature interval 16.1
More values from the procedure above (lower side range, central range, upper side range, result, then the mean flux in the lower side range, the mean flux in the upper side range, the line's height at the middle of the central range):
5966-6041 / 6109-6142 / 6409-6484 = -0.7 A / 15.1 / 16.4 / 15.4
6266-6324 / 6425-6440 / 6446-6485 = 0.4 A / 18.3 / 16.4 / 16.7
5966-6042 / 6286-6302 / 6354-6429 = 2.3 A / 15.1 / 21.1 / 19.6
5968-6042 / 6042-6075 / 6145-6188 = 1.4 A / 15.1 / 16.6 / 15.6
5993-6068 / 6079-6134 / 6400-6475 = -2.5 A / 14.8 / 16.6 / 15.1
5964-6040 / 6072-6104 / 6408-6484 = -0.6 A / 15.1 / 16.4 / 15.4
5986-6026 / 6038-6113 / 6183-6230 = 1.2 A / 14.9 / 17.1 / 15.7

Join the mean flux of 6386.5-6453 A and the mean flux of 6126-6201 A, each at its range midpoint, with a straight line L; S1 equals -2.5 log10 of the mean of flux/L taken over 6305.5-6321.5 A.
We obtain -0.24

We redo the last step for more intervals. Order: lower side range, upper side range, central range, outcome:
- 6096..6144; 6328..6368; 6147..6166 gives 0.118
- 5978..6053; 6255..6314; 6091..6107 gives 0.057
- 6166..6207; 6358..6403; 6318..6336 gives -0.160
